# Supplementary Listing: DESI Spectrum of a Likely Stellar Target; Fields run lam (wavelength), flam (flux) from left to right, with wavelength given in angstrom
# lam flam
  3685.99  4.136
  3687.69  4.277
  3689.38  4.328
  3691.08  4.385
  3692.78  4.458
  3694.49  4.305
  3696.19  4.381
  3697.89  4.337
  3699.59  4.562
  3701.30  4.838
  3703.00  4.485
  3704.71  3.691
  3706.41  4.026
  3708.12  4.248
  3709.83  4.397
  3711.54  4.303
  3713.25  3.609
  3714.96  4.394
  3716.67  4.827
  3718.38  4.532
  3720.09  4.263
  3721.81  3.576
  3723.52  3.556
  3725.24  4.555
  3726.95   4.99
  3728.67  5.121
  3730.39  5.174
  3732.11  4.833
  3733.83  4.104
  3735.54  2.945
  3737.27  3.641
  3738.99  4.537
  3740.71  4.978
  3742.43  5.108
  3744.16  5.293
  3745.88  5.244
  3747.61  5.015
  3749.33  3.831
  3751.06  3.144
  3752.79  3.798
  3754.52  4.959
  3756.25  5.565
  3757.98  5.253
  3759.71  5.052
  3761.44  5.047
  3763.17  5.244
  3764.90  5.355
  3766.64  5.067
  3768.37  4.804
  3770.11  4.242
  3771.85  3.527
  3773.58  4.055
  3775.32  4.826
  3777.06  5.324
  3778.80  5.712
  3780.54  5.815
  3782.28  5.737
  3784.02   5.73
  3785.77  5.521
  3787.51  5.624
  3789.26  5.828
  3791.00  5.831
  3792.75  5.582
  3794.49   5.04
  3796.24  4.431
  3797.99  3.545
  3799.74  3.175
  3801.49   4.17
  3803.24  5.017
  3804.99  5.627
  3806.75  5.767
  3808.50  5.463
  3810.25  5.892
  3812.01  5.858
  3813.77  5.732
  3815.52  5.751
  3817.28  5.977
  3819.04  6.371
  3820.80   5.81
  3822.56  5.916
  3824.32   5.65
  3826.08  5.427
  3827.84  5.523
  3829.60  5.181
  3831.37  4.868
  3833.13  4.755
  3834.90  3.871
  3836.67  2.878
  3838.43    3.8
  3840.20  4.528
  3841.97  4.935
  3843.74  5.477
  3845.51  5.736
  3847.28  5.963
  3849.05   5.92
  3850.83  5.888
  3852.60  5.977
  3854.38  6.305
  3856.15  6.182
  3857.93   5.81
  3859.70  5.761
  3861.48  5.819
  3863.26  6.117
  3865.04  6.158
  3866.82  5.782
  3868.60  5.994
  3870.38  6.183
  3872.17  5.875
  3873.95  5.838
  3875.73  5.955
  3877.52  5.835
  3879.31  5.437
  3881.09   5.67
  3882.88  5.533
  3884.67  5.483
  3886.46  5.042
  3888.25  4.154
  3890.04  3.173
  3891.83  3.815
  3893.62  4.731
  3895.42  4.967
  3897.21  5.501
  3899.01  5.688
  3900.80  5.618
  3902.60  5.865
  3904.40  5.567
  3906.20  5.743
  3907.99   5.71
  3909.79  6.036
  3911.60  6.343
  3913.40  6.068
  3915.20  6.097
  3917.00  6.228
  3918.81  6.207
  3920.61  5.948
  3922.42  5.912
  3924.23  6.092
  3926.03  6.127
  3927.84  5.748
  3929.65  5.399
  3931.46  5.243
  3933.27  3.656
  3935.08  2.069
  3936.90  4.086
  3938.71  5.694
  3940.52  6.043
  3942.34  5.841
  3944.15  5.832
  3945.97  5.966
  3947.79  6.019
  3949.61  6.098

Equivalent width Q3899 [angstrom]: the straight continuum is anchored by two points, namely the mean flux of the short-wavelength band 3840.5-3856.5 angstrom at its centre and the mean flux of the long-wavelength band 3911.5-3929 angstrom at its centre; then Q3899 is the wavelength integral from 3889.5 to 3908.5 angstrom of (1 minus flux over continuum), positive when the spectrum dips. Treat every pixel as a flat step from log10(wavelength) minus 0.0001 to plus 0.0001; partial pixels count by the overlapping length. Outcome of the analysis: 2.6 angstrom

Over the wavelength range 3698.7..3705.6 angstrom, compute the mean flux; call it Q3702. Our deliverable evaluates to 4.39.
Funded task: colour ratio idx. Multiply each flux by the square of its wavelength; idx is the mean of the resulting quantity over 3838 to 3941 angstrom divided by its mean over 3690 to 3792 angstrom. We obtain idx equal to 1.3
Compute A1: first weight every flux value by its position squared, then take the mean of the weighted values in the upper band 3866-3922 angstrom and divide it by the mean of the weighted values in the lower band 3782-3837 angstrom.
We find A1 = 1.11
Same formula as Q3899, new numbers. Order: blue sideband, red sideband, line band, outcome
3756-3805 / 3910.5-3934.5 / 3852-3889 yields -2.05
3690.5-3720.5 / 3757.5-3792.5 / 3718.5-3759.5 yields 2.06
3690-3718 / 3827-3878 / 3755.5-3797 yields -2.44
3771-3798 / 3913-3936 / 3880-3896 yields 1.88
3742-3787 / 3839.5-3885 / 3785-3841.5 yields 2.28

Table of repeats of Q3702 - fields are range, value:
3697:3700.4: 4.46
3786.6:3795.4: 5.58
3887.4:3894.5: 3.97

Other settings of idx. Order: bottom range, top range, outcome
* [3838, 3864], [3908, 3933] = 1.08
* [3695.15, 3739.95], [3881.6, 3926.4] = 1.41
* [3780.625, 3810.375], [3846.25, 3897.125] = 1.11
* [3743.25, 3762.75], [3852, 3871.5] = 1.34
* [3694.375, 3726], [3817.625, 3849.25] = 1.29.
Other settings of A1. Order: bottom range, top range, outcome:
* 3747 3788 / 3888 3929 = 1.22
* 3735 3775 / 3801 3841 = 1.17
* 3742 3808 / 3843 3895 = 1.18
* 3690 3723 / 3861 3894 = 1.38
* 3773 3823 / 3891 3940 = 1.08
